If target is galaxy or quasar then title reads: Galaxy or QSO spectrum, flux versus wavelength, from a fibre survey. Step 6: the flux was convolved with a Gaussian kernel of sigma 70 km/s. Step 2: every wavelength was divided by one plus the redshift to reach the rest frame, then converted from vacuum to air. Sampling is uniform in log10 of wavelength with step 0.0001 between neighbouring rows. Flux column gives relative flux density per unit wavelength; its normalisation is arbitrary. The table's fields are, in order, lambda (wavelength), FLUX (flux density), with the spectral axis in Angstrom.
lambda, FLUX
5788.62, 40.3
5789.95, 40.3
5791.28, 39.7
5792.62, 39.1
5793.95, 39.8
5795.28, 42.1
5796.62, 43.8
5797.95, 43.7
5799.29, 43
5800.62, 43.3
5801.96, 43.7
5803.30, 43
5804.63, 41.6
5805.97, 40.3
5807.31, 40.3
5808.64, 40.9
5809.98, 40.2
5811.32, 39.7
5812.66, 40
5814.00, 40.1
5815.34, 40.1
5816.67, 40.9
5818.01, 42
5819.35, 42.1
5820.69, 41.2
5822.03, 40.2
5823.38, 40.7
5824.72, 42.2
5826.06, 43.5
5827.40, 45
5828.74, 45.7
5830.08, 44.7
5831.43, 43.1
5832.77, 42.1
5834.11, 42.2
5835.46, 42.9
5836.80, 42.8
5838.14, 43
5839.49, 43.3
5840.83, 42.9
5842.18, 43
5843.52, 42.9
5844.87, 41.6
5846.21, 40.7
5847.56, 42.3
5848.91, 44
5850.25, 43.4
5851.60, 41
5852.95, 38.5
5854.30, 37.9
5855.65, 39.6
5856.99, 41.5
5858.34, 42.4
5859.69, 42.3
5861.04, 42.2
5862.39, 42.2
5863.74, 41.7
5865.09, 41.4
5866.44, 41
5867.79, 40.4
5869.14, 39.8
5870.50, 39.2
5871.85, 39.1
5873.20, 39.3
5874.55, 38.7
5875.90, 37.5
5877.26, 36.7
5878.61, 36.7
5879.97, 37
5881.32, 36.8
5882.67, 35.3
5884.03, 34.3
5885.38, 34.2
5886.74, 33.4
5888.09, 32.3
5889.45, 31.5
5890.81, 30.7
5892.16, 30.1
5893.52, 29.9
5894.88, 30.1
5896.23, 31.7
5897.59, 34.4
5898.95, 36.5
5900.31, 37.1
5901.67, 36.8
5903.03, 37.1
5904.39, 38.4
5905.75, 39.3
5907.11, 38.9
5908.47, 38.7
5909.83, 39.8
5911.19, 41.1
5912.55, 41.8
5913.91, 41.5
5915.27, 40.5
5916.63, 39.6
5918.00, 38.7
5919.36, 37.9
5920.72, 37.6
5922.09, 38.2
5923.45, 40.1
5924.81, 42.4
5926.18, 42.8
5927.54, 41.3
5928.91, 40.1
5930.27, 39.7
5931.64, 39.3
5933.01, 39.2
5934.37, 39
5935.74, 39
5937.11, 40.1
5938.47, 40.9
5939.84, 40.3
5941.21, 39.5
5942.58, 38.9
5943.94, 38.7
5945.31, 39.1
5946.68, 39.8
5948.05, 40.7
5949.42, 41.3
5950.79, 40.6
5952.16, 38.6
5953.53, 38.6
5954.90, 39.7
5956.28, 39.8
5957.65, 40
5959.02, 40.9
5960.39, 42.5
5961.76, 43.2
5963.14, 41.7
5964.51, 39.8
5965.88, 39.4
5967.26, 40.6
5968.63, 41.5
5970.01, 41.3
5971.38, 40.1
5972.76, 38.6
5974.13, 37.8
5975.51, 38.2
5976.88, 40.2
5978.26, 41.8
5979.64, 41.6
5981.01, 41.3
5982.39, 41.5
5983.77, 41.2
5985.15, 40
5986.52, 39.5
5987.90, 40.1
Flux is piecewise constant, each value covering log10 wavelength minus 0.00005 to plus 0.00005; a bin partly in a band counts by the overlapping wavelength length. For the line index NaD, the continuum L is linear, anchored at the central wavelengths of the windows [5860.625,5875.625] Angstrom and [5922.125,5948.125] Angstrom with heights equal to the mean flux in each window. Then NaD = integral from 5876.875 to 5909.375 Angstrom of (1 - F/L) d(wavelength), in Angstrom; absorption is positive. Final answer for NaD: 4.3 Angstrom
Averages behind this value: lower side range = 40.4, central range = 34.9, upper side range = 40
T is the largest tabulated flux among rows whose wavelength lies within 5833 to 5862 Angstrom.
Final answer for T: 44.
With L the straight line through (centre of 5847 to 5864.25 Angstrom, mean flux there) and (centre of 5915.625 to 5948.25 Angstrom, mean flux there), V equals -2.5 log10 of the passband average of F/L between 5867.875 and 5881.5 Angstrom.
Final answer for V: 0.08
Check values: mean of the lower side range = 41.5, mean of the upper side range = 39.7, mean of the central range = 38.2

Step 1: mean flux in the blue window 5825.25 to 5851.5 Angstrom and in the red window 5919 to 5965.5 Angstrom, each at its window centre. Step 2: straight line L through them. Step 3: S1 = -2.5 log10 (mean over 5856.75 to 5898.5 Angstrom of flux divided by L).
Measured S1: 0.141 mag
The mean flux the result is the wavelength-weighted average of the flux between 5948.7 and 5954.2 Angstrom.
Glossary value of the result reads 39.8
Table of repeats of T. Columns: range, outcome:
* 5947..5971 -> 43.2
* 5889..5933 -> 42.8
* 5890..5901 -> 37.1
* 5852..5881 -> 42.4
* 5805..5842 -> 45.7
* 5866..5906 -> 41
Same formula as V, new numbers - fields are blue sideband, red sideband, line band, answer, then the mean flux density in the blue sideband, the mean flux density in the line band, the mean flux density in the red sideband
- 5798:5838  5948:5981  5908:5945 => 0.02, 42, 39.9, 40.4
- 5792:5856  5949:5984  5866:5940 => 0.09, 41.9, 37.7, 40.4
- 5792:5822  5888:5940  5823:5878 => -0.04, 41.4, 41.6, 37.8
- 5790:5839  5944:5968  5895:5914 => 0.09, 41.9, 37.7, 40.3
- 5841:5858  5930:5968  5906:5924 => 0.03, 41.4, 39.6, 40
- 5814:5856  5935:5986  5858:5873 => 0.02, 42.1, 41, 40.2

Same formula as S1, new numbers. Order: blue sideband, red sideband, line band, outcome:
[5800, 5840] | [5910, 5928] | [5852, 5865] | 0.01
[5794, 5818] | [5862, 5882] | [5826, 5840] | -0.08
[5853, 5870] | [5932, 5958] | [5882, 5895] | 0.25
